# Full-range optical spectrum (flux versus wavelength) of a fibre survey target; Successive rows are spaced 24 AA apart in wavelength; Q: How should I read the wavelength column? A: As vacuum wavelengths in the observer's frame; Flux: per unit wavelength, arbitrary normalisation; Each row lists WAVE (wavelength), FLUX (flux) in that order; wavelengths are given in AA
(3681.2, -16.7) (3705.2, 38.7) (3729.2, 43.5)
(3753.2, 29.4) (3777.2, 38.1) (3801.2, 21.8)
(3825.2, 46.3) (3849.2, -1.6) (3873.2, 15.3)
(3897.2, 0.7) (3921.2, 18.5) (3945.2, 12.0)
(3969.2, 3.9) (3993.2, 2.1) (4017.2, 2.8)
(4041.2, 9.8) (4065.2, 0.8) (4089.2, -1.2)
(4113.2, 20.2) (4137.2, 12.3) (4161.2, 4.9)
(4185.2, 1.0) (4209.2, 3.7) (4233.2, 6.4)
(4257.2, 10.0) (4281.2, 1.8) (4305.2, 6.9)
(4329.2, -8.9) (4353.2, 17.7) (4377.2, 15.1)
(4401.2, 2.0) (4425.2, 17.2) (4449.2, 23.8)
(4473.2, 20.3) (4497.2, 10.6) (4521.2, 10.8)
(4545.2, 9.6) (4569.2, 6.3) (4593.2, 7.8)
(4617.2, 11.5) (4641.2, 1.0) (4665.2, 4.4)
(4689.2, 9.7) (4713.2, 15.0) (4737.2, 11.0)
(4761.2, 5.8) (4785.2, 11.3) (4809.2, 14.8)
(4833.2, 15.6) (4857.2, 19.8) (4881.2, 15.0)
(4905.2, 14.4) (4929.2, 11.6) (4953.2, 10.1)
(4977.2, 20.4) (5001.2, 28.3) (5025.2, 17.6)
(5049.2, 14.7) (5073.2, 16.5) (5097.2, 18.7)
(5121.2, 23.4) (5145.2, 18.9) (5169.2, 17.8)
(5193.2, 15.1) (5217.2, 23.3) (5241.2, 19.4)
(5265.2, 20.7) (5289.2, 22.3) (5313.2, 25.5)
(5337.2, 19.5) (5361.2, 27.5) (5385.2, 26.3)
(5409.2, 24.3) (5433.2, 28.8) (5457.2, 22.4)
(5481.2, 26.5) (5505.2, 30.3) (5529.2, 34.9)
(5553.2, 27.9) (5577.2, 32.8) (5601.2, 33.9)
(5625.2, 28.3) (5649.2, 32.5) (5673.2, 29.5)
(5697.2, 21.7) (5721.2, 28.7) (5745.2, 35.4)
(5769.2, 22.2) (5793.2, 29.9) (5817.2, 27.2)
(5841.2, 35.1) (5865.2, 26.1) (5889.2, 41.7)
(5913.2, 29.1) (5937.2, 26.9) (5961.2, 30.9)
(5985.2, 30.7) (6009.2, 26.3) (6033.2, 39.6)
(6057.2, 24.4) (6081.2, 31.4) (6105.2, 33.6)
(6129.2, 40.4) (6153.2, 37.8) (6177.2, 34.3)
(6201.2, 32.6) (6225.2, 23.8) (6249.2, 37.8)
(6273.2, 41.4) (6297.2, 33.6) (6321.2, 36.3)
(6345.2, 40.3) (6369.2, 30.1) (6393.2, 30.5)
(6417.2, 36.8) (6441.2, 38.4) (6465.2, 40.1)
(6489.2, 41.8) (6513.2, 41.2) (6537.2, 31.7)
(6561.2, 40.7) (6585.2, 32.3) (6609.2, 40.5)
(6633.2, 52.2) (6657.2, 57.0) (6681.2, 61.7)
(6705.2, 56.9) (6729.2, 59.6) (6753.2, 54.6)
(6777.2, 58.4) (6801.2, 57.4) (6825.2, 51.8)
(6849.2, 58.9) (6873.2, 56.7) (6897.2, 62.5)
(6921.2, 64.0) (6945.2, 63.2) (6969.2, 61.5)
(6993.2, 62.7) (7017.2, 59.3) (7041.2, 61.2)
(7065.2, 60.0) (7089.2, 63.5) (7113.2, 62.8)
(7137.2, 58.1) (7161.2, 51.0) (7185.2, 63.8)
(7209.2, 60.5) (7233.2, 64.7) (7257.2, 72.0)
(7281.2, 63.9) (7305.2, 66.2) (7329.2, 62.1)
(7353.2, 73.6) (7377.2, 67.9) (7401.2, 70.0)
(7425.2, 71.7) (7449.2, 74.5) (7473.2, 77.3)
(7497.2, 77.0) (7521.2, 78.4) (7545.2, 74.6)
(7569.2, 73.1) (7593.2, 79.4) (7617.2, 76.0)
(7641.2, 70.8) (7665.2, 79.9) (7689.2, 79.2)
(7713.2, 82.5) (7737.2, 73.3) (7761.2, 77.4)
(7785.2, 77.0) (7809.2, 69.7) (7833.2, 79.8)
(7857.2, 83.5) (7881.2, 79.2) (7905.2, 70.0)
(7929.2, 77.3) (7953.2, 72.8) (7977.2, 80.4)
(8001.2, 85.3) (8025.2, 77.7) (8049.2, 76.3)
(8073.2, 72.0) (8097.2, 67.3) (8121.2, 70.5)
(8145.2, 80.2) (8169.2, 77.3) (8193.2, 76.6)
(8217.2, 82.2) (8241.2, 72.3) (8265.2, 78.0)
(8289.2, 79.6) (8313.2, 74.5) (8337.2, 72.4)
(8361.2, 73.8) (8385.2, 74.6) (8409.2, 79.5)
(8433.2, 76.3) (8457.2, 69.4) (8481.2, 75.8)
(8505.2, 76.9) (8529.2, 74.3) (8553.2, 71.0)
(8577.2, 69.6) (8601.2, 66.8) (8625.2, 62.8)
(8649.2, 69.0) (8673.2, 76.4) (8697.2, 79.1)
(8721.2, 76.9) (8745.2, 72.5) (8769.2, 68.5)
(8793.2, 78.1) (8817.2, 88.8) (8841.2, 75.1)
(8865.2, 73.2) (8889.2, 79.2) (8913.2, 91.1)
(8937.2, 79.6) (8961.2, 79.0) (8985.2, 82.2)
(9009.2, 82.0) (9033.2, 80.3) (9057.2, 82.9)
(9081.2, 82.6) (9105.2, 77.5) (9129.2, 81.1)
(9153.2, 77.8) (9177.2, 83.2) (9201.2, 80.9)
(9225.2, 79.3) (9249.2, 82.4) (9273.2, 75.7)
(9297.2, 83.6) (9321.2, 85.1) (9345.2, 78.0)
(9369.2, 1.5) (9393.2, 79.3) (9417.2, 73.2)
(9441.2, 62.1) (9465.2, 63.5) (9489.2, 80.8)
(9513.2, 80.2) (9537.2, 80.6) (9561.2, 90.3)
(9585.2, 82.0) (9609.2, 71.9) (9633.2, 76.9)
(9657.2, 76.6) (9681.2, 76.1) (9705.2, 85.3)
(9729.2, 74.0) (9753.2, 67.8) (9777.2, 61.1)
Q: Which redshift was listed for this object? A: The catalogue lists 0.66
